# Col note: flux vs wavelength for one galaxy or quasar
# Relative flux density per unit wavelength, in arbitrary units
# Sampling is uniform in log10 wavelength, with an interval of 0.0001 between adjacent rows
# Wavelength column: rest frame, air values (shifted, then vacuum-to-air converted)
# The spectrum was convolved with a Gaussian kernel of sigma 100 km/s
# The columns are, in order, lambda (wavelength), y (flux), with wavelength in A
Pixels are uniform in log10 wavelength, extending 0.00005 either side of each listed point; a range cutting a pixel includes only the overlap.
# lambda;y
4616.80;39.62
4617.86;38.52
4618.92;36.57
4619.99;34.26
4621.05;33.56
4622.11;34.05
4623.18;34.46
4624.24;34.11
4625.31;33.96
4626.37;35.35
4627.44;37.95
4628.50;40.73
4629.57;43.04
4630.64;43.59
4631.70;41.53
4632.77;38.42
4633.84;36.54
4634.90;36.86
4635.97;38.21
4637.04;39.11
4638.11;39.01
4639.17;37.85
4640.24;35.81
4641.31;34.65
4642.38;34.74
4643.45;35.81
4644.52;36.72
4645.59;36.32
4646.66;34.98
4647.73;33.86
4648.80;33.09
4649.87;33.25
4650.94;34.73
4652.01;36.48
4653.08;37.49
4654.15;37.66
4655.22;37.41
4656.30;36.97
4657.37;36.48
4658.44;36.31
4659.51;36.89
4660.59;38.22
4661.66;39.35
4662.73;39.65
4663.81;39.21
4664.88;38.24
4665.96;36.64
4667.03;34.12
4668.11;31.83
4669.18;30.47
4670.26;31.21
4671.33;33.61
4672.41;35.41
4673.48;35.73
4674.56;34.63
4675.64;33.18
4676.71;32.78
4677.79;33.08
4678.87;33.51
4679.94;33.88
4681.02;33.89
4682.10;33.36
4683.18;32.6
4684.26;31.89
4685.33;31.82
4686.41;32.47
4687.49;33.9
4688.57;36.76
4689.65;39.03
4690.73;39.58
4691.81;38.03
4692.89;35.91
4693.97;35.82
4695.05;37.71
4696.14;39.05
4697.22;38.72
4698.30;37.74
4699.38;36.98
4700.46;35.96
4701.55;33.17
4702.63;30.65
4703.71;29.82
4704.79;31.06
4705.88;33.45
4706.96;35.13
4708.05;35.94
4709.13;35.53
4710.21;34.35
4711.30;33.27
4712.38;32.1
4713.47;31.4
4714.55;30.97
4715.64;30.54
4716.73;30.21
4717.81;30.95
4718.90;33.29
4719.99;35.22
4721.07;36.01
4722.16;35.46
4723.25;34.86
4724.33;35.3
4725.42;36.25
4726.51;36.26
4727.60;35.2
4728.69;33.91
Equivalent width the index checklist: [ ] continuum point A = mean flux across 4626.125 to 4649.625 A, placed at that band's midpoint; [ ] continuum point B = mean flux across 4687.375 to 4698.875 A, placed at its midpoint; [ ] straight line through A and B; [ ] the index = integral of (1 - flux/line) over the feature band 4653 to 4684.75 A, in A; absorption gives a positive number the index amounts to 2.0 A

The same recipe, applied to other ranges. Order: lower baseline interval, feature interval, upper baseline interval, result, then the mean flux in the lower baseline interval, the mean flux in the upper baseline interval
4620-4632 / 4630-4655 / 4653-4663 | 0.4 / 37.3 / 37.6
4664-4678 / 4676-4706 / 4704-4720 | -1.2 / 34.1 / 32.8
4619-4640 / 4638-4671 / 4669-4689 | -0.5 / 37.5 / 33.4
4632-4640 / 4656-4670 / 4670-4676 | -0.5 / 38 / 34.1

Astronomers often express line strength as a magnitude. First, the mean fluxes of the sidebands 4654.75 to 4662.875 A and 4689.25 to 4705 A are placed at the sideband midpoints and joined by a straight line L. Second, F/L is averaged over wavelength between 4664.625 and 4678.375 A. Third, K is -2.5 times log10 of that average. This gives 0.10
